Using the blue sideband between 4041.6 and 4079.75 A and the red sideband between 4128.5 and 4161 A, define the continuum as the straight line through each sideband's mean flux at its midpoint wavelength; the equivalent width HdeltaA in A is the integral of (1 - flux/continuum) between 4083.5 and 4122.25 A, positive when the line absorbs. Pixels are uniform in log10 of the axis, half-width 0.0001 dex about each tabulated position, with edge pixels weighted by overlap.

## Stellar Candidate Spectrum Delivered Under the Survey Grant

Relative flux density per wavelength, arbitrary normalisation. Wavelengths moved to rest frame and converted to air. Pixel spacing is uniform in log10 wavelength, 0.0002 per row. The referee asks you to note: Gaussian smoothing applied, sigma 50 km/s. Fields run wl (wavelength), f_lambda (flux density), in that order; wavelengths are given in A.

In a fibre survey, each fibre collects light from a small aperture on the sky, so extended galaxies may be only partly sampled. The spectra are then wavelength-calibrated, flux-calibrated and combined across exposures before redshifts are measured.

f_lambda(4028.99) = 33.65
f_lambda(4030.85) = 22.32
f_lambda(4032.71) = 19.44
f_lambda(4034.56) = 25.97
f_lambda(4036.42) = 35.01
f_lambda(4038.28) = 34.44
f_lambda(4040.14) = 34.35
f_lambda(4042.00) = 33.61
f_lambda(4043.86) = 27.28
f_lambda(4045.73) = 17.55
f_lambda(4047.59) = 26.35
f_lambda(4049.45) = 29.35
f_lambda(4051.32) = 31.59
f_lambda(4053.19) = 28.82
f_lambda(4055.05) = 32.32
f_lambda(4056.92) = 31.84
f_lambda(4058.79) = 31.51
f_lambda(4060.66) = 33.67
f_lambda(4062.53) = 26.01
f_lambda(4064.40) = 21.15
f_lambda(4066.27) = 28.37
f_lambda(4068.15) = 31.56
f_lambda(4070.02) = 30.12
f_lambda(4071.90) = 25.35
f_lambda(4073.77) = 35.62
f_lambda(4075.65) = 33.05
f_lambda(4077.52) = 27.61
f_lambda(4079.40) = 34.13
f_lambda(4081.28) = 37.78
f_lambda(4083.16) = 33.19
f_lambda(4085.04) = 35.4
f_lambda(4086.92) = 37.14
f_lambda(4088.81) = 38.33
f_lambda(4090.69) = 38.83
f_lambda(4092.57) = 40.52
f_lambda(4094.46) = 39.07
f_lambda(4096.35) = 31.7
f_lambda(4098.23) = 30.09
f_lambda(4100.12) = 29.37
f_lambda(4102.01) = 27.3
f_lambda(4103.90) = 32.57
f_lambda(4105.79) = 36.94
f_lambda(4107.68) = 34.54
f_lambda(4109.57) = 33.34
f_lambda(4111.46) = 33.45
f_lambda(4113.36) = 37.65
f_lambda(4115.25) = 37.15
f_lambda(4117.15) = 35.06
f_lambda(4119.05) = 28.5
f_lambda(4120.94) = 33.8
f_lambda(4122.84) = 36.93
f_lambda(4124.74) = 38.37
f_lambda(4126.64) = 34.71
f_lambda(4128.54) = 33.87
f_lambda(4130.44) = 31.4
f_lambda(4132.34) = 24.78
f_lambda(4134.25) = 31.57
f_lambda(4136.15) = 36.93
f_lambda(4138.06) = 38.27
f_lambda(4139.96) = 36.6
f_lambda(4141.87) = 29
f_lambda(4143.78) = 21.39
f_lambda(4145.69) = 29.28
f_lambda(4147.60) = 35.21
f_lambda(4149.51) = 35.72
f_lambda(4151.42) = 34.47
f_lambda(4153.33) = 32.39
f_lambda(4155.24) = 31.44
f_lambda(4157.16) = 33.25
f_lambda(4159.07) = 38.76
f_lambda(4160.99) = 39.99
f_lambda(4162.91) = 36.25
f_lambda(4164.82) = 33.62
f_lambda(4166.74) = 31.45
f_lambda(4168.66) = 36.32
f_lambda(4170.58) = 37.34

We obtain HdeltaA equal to -4.4 A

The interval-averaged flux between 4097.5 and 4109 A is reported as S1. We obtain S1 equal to 31.9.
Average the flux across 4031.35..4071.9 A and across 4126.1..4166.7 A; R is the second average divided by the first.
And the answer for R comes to 1.15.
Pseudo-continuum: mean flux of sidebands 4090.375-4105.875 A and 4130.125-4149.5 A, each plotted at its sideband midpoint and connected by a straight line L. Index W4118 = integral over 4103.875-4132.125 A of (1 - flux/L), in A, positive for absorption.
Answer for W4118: -1.4 A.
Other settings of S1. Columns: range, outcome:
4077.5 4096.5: 36.3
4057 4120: 32.9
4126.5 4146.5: 31.5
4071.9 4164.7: 33.9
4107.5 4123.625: 34.5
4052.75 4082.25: 30.6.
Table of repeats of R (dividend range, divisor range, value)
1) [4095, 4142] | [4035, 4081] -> 1.11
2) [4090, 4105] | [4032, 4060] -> 1.14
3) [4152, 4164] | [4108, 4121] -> 1.03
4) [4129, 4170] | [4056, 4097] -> 1.01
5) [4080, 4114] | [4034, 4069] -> 1.18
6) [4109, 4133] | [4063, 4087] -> 1.08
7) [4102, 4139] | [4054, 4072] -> 1.16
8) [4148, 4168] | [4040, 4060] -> 1.18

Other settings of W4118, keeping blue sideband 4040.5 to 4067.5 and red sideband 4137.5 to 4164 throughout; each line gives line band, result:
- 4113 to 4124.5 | -1.05 A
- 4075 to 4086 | -1.28 A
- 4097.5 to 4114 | -0.73 A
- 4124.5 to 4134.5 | 0.14 A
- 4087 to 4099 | -2.31 A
